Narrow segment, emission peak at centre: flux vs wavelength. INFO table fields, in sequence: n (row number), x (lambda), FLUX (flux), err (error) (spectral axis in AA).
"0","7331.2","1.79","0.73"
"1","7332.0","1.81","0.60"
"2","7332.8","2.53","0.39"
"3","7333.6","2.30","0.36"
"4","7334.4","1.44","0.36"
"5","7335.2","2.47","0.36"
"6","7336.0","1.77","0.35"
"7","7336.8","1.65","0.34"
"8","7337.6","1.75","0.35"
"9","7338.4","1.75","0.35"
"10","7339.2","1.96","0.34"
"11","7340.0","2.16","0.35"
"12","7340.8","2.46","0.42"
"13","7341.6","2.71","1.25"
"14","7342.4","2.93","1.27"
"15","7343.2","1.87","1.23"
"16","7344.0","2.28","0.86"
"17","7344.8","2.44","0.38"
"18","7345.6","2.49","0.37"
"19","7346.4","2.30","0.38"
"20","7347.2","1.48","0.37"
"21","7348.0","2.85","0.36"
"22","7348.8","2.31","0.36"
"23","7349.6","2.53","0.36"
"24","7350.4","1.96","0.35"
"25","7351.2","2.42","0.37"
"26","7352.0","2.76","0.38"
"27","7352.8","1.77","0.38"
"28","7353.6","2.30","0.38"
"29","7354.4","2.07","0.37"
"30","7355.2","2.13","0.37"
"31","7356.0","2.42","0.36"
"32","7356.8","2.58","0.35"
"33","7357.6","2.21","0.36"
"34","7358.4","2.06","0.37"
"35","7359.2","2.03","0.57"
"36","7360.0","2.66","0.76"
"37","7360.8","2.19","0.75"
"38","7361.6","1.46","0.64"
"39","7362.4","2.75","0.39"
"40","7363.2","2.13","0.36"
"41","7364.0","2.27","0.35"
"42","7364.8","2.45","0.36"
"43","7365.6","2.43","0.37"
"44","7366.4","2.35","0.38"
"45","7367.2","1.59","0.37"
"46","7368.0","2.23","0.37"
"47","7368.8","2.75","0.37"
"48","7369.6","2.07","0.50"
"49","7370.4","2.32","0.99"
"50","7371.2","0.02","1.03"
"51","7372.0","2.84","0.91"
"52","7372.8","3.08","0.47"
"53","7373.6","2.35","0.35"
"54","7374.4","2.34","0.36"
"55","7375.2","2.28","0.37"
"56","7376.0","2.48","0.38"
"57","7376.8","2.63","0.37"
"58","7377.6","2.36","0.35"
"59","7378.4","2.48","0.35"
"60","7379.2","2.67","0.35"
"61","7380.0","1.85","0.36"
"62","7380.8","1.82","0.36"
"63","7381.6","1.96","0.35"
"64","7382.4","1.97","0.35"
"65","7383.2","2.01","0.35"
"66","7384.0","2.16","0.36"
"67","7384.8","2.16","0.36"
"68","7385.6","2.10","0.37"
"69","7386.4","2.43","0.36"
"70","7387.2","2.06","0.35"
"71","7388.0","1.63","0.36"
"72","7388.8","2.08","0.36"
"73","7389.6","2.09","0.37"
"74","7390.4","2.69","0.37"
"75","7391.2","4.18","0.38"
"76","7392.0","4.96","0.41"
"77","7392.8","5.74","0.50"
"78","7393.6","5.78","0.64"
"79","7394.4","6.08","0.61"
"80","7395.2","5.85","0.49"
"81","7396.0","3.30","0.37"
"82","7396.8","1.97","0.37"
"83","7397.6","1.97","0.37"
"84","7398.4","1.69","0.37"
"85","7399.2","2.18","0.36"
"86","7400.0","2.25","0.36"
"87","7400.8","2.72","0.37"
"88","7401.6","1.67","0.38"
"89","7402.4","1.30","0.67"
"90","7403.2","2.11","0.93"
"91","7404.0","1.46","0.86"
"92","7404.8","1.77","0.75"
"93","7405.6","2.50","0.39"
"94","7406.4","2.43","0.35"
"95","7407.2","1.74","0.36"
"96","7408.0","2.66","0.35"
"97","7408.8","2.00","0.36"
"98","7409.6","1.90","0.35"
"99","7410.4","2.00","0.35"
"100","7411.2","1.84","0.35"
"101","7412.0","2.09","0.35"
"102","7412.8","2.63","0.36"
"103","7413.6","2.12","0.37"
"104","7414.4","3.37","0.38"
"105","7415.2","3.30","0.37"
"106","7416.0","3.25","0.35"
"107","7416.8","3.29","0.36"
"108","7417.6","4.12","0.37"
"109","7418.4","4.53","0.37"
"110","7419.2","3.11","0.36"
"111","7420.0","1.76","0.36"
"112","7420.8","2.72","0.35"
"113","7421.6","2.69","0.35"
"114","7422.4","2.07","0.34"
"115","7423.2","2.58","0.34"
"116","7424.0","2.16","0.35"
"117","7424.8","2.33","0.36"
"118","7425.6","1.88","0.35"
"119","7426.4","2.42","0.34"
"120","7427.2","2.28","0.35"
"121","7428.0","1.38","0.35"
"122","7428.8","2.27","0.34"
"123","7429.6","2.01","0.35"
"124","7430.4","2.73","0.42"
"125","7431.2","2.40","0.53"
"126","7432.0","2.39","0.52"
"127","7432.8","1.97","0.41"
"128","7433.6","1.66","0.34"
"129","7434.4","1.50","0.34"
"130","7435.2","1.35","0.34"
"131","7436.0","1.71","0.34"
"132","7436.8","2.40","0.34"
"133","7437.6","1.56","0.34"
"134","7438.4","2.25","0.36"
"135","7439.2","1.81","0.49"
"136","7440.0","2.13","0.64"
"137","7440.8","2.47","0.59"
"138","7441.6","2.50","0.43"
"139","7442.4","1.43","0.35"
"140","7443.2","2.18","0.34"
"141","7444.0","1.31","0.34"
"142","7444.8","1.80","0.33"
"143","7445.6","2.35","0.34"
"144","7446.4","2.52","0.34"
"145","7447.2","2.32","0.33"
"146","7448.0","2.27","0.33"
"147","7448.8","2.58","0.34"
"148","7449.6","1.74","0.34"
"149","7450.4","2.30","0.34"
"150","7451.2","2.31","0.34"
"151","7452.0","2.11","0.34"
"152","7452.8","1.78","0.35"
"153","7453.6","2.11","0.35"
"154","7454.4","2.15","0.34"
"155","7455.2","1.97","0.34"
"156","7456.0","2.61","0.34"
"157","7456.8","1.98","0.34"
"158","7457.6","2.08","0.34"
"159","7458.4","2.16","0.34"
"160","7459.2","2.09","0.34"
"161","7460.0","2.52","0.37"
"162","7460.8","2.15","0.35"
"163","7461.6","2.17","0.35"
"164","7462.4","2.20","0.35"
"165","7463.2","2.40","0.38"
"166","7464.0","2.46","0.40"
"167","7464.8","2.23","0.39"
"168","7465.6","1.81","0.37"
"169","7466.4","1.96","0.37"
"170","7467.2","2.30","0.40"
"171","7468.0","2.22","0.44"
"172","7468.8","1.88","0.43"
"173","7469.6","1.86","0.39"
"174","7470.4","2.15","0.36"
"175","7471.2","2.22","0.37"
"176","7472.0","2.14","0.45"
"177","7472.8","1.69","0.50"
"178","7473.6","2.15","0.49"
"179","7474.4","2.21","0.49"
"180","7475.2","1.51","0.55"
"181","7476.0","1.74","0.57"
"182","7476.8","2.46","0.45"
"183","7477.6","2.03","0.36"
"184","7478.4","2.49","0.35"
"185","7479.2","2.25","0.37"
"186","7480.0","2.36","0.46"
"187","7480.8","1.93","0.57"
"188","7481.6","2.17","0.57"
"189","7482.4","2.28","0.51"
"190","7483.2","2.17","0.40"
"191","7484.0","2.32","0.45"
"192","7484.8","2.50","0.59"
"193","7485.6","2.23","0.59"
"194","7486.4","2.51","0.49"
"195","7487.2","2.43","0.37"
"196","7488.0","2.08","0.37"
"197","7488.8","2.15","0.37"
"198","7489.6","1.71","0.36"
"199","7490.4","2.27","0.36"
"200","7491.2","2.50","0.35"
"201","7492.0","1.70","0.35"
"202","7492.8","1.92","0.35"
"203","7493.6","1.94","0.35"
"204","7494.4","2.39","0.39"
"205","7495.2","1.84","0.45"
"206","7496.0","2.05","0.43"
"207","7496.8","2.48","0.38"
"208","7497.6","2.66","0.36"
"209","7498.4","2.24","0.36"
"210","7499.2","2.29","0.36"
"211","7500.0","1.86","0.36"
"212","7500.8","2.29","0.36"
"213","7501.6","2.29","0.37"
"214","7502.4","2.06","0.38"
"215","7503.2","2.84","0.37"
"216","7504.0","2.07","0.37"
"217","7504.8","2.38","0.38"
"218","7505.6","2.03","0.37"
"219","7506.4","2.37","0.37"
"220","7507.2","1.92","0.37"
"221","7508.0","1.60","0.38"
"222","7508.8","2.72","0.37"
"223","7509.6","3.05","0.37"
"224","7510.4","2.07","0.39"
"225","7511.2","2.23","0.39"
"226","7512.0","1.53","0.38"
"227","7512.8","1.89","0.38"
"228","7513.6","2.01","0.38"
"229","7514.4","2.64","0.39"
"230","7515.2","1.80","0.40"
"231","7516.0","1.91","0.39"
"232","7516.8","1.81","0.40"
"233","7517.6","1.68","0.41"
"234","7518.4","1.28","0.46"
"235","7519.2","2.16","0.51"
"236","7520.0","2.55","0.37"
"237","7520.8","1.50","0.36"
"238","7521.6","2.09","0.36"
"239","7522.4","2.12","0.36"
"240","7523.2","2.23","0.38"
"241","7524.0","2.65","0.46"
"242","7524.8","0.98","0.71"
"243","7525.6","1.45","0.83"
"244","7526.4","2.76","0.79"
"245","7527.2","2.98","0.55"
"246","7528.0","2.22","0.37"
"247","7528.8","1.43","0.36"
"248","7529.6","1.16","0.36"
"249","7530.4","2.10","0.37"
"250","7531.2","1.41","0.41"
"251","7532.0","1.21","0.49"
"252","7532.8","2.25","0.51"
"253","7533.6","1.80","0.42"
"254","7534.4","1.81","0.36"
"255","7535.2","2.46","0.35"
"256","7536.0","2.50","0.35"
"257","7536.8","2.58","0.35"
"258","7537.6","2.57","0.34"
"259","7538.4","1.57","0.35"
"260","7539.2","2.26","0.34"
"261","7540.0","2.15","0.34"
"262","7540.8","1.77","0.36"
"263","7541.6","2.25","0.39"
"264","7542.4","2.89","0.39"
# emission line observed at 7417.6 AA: [N II]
